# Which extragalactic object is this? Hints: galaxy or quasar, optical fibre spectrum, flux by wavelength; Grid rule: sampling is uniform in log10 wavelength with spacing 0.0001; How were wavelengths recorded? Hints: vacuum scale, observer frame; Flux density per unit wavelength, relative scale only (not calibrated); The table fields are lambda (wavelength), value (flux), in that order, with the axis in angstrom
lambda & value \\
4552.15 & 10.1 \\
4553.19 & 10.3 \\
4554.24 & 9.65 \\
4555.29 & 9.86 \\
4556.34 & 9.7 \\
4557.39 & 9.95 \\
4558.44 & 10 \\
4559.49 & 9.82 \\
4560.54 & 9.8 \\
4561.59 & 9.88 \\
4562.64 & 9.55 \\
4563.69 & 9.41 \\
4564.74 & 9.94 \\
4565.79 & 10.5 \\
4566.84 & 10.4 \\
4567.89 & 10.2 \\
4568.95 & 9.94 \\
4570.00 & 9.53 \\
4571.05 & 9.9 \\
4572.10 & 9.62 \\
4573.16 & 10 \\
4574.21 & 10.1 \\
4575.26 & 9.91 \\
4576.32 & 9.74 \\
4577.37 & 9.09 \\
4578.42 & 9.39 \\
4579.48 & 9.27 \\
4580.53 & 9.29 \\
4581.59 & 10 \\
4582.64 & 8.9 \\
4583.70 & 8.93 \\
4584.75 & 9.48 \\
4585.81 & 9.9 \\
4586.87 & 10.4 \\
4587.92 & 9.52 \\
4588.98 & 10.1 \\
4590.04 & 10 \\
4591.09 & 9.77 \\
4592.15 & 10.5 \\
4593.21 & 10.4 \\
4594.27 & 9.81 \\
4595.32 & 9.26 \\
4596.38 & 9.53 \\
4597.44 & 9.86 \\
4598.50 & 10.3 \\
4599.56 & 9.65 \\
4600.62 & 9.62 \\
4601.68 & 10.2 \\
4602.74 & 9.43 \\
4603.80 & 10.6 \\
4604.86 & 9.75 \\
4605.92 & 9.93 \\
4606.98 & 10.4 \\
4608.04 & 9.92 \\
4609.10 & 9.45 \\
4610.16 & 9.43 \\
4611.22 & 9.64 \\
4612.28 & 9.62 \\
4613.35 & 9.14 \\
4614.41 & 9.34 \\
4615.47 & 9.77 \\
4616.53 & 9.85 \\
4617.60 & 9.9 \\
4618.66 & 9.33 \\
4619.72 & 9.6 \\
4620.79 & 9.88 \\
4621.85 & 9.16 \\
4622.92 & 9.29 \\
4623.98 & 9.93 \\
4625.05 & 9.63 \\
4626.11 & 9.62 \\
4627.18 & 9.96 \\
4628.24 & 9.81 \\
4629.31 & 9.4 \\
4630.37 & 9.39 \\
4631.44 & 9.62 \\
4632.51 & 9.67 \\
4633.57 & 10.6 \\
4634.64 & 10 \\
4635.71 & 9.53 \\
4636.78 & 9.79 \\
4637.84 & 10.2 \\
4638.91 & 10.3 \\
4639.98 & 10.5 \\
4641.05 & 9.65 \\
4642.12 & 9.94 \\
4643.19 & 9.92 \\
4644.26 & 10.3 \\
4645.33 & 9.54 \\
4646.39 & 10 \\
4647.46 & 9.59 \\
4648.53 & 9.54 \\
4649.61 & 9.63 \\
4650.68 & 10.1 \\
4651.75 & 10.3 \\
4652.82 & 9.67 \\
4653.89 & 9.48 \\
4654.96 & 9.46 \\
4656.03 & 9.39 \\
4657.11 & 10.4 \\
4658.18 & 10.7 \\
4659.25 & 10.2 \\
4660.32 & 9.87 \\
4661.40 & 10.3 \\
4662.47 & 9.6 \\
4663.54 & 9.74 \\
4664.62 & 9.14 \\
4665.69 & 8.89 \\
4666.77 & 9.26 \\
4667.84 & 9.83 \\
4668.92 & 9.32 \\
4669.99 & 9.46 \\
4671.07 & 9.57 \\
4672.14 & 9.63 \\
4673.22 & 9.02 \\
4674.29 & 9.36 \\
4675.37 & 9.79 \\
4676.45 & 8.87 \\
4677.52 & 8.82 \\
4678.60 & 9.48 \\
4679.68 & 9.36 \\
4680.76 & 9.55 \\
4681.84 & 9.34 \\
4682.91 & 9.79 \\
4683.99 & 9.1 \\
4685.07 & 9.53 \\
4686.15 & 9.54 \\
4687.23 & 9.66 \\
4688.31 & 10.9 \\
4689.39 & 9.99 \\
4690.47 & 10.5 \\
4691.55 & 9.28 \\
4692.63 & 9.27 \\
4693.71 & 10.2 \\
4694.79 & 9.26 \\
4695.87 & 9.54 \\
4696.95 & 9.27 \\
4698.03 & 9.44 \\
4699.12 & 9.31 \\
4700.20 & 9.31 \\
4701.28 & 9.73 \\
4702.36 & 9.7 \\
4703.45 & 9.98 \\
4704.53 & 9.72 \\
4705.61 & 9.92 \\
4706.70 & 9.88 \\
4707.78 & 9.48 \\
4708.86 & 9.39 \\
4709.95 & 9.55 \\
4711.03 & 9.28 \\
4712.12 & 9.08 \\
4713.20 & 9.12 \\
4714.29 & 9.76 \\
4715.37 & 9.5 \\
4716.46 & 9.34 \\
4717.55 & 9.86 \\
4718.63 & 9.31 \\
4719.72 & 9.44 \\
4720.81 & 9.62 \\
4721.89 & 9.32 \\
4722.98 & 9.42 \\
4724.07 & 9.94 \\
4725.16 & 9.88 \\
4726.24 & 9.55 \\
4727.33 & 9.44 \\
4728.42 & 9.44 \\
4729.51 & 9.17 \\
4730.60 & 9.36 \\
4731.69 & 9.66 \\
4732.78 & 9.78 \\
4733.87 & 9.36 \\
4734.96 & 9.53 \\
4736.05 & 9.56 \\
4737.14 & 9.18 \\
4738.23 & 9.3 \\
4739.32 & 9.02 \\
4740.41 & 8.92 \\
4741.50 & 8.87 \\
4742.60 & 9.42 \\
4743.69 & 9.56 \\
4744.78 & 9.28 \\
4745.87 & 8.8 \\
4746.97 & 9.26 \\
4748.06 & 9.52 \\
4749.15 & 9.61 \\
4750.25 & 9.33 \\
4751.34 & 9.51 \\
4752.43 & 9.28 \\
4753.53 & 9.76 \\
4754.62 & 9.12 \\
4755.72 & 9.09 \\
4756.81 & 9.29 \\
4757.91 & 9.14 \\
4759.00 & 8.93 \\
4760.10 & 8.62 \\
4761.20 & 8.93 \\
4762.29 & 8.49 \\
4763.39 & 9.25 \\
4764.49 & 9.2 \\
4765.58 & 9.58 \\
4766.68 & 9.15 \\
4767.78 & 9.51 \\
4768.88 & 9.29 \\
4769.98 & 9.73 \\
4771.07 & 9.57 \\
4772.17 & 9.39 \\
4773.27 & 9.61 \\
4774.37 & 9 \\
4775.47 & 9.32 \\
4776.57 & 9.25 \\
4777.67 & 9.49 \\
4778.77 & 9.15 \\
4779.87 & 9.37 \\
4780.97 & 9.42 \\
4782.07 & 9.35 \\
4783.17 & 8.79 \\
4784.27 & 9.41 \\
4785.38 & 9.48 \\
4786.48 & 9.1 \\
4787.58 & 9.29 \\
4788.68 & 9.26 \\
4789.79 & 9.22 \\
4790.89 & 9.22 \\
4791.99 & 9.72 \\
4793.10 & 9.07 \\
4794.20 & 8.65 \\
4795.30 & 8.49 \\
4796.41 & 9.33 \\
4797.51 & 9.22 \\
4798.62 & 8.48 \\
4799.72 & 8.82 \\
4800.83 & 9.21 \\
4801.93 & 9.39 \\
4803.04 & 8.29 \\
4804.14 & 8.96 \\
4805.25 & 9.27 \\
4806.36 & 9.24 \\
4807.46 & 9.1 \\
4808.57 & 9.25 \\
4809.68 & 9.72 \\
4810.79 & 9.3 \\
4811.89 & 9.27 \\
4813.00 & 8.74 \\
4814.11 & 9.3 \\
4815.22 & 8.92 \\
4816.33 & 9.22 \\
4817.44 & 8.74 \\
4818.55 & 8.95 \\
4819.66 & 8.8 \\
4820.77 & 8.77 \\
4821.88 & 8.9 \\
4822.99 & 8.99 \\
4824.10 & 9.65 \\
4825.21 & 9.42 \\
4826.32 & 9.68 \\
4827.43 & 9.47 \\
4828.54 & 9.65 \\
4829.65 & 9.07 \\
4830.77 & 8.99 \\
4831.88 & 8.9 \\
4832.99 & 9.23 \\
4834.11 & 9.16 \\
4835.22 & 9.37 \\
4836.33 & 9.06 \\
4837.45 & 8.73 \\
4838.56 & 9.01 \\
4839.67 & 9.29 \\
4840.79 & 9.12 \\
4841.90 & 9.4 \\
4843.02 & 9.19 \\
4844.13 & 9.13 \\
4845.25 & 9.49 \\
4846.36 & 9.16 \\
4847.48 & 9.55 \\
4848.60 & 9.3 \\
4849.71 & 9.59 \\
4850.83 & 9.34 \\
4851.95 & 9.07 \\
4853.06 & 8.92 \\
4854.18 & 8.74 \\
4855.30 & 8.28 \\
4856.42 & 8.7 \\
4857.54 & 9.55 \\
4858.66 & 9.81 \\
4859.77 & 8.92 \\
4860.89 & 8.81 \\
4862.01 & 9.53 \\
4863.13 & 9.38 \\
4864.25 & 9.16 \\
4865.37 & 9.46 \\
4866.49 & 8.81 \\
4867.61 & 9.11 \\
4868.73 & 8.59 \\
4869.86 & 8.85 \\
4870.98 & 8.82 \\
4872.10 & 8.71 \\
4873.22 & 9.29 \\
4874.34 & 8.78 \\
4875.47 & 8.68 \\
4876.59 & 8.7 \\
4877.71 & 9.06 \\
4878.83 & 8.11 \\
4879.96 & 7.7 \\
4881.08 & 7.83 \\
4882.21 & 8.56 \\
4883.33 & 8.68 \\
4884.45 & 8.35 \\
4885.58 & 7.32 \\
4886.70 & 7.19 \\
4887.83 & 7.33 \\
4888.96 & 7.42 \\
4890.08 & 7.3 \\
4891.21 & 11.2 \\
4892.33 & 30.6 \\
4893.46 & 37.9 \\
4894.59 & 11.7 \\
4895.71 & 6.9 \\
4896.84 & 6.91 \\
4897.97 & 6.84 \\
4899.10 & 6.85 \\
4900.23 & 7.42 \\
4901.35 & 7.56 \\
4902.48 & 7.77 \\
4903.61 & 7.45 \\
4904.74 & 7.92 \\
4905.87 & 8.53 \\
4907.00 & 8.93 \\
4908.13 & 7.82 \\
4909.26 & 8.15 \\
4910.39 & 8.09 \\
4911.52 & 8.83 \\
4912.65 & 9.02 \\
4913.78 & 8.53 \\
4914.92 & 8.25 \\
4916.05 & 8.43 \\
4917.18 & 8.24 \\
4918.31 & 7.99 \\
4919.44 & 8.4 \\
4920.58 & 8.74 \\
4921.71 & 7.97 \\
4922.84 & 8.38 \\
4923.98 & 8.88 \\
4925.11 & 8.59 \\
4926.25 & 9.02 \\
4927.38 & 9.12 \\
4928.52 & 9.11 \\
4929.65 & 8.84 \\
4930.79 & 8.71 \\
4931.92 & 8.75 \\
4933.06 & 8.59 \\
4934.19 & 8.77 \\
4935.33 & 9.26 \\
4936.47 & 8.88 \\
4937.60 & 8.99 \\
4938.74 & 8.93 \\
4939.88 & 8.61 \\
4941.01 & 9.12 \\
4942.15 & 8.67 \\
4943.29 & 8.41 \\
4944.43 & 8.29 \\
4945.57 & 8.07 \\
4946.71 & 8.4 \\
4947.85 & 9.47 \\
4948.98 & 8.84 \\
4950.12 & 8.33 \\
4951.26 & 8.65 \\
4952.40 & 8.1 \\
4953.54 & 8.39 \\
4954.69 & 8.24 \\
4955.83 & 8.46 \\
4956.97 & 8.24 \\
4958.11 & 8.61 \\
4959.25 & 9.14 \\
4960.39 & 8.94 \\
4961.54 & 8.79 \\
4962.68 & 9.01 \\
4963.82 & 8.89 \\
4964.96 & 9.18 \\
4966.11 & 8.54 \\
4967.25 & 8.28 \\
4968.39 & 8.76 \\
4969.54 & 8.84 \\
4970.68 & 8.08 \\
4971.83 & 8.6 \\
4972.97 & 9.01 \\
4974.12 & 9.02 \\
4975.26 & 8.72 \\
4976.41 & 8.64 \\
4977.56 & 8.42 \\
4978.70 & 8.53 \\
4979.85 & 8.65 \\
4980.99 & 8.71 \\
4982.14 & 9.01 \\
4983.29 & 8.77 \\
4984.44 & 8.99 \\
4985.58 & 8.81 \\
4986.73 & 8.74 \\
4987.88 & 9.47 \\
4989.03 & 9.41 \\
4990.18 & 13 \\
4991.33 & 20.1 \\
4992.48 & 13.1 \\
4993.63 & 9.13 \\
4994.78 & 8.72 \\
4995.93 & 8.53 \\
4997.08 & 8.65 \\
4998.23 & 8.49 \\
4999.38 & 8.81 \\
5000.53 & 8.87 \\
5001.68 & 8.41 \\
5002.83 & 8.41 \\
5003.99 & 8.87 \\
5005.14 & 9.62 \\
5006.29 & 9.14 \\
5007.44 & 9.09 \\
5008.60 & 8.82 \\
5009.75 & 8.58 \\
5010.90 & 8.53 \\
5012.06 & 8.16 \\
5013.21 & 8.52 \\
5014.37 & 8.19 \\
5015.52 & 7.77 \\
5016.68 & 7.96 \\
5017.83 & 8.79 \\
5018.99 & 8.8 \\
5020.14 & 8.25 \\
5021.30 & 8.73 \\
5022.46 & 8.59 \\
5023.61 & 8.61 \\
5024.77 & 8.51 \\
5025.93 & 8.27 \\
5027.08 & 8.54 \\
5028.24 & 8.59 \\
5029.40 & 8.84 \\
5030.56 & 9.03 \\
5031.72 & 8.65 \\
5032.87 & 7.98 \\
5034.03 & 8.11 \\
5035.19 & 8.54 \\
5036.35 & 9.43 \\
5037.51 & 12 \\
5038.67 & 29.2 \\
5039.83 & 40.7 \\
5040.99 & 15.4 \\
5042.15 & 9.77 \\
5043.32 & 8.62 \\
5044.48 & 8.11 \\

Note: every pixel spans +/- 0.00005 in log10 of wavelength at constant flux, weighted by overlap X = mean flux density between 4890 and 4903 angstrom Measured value 12.6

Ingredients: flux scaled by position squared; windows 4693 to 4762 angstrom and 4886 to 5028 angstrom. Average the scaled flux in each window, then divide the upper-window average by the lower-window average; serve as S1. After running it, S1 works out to 1.07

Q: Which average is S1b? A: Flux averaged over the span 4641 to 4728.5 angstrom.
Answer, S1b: 9.62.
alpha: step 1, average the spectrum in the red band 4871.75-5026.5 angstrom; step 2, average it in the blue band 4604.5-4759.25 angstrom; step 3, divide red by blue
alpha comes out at 0.95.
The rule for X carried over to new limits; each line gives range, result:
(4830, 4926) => 9.24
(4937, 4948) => 8.67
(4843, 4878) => 9.08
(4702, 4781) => 9.38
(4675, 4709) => 9.59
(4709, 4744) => 9.42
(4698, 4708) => 9.66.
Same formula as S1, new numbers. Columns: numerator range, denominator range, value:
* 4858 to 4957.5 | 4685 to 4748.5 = 1.03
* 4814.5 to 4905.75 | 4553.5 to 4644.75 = 1.07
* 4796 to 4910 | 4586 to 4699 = 1.05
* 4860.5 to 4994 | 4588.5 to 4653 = 1.06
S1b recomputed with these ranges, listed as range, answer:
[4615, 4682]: 9.69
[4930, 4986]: 8.7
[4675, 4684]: 9.35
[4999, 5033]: 8.61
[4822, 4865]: 9.2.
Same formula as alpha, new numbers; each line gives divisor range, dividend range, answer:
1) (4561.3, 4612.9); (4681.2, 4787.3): 0.96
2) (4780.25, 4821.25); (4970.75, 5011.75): 1.03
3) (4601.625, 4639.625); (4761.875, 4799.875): 0.95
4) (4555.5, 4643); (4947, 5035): 0.91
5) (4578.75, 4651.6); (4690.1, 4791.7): 0.96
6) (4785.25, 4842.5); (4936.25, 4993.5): 1.00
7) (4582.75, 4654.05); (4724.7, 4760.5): 0.95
